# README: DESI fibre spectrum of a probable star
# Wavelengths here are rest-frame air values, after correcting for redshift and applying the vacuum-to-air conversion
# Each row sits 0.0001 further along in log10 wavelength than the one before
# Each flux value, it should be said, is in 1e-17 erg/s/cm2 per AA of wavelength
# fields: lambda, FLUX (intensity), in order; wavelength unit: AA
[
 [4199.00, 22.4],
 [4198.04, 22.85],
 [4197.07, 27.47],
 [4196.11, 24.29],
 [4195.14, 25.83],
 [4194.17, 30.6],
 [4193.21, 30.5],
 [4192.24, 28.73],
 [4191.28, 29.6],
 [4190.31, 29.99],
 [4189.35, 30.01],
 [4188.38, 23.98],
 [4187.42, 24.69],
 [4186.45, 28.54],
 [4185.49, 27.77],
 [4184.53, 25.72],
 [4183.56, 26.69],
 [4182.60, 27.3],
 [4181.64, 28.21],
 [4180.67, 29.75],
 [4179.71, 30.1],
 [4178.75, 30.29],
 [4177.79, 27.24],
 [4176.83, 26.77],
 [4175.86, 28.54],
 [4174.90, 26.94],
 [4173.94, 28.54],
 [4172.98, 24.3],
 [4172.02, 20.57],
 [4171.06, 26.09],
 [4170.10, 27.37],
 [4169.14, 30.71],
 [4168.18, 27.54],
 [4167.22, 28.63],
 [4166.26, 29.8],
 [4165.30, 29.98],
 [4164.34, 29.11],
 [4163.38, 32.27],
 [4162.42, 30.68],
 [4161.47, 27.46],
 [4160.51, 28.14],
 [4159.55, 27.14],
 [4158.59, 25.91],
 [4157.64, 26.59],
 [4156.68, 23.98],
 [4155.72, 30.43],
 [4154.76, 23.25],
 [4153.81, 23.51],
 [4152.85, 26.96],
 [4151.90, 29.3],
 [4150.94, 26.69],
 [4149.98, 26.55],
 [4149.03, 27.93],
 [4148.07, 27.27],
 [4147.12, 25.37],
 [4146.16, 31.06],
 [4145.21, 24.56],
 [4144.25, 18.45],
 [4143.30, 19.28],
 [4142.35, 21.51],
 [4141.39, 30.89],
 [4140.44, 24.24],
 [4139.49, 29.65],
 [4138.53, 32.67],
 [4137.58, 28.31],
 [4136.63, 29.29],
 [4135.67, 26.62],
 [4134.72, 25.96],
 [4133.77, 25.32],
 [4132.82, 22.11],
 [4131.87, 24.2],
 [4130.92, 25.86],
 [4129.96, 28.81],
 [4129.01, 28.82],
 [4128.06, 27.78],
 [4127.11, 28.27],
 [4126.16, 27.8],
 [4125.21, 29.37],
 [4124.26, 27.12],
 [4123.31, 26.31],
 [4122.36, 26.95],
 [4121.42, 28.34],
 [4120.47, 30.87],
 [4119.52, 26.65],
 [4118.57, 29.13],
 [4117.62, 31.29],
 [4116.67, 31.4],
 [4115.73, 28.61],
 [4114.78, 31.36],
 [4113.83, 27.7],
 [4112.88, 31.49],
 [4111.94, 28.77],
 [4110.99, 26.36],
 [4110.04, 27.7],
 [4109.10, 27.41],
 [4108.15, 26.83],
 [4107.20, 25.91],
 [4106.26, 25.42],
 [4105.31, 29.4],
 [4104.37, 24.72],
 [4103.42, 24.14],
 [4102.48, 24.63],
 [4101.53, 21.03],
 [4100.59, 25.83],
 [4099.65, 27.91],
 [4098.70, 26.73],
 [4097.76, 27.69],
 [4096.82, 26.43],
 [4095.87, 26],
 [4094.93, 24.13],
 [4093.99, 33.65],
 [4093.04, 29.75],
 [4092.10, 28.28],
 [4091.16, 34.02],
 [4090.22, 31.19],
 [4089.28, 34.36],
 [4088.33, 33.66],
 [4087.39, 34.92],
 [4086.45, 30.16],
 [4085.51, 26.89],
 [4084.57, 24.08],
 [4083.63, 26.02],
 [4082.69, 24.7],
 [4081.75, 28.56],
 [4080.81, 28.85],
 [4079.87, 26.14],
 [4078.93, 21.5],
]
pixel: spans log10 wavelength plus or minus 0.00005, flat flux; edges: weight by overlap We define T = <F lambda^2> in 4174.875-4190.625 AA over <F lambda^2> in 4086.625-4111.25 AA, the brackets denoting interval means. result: 1.0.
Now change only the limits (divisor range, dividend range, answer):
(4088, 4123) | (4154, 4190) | 1.01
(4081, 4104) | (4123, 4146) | 0.96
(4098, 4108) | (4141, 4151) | 1.01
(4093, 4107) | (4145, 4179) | 1.07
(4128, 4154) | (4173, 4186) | 1.08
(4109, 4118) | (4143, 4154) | 0.89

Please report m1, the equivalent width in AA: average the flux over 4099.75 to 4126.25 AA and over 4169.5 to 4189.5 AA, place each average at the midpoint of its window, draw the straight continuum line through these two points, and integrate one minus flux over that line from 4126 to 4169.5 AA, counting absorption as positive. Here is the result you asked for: 0.4 AA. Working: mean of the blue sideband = 27.6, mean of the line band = 27.1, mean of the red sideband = 27.1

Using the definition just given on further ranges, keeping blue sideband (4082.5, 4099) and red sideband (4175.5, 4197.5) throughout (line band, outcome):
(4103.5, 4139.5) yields 1.13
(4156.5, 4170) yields -0.13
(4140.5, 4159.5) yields 1.76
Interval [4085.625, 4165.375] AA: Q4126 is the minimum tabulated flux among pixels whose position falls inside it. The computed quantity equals 18.45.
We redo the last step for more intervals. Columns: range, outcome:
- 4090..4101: 24.13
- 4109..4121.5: 26.36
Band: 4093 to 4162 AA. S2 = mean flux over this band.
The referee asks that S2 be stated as 27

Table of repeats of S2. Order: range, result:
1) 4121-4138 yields 27.1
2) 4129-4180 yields 27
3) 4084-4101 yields 29.2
